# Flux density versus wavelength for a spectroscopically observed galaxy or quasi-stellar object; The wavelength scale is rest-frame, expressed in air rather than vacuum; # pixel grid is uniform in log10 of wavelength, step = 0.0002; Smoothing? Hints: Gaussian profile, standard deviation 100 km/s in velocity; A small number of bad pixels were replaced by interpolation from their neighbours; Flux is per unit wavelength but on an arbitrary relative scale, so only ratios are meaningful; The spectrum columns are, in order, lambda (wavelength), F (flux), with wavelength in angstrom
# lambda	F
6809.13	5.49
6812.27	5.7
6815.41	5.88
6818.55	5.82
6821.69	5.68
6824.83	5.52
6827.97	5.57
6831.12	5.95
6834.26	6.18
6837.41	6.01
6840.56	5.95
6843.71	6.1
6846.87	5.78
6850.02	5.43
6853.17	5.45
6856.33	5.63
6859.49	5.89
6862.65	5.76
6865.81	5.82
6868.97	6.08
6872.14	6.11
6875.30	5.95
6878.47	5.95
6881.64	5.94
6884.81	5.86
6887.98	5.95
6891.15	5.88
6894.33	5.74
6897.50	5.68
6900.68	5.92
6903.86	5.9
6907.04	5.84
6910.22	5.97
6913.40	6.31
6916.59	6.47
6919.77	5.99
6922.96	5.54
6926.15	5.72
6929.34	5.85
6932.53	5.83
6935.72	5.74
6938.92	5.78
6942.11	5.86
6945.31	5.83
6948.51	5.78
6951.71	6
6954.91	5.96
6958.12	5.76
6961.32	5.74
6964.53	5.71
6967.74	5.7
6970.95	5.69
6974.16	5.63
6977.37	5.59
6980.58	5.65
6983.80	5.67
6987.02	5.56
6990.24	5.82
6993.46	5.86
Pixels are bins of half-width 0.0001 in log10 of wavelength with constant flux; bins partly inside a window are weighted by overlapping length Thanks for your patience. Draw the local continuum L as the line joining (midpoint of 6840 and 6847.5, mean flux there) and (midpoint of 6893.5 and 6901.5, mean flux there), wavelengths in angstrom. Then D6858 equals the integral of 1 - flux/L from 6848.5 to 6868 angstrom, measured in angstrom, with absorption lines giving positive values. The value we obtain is 0.8 angstrom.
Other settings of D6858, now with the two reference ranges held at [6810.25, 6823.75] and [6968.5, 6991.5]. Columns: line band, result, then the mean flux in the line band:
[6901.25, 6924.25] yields -1.25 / 6.01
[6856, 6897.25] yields -1.26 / 5.89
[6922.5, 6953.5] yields -0.67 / 5.8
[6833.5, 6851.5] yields -0.51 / 5.9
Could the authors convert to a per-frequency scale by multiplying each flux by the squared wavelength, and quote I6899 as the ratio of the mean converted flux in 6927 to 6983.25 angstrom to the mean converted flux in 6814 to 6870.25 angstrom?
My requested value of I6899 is 1.03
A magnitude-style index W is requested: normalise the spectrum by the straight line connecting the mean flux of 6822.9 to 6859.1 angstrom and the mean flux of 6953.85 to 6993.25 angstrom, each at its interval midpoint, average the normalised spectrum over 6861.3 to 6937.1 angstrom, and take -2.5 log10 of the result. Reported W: -0.030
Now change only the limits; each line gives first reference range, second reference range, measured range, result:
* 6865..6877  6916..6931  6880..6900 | 0.02 mag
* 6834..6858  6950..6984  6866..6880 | -0.04 mag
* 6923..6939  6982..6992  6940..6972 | -0.02 mag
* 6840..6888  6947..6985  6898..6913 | -0.02 mag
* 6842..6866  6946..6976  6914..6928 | -0.04 mag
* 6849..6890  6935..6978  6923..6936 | 0.01 mag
